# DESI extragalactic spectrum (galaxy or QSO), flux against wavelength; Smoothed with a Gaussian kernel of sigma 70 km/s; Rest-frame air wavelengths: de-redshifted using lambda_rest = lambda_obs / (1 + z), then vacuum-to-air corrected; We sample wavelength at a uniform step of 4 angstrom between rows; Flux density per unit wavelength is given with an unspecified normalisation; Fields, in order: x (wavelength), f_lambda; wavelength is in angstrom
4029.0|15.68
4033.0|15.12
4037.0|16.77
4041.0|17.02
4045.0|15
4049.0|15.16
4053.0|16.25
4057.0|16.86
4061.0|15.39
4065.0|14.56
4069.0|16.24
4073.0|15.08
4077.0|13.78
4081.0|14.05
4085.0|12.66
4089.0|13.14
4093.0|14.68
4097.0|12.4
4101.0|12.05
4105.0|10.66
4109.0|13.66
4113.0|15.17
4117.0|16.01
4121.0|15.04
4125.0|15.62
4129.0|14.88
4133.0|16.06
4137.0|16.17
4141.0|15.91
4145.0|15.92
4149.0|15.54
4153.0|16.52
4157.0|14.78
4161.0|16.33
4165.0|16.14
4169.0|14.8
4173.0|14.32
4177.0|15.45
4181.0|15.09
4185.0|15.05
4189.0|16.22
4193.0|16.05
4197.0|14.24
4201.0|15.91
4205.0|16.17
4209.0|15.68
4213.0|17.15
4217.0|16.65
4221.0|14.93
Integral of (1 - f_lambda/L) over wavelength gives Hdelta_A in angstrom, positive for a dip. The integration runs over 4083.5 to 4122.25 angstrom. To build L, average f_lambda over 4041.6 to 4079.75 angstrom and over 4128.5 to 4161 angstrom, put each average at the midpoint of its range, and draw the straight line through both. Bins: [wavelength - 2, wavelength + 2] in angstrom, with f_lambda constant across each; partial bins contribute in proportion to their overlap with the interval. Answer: 5.2 angstrom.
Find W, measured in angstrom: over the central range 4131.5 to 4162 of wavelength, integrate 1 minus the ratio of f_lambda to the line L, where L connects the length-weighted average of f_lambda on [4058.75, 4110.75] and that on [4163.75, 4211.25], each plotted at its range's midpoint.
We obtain -2.35 angstrom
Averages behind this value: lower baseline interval 13.7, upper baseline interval 15.4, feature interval 15.9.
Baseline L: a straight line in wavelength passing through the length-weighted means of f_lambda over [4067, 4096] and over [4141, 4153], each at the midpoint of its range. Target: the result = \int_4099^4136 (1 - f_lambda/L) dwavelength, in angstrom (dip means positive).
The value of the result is 1.8 angstrom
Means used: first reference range 14.2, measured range 14.4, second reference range 15.9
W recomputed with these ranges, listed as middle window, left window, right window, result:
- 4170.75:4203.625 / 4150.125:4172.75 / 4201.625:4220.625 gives 1.3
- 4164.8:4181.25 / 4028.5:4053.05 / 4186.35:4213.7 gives 0.8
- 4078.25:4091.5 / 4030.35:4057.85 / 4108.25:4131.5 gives 1.9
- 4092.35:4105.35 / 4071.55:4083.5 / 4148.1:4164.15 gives 1.9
